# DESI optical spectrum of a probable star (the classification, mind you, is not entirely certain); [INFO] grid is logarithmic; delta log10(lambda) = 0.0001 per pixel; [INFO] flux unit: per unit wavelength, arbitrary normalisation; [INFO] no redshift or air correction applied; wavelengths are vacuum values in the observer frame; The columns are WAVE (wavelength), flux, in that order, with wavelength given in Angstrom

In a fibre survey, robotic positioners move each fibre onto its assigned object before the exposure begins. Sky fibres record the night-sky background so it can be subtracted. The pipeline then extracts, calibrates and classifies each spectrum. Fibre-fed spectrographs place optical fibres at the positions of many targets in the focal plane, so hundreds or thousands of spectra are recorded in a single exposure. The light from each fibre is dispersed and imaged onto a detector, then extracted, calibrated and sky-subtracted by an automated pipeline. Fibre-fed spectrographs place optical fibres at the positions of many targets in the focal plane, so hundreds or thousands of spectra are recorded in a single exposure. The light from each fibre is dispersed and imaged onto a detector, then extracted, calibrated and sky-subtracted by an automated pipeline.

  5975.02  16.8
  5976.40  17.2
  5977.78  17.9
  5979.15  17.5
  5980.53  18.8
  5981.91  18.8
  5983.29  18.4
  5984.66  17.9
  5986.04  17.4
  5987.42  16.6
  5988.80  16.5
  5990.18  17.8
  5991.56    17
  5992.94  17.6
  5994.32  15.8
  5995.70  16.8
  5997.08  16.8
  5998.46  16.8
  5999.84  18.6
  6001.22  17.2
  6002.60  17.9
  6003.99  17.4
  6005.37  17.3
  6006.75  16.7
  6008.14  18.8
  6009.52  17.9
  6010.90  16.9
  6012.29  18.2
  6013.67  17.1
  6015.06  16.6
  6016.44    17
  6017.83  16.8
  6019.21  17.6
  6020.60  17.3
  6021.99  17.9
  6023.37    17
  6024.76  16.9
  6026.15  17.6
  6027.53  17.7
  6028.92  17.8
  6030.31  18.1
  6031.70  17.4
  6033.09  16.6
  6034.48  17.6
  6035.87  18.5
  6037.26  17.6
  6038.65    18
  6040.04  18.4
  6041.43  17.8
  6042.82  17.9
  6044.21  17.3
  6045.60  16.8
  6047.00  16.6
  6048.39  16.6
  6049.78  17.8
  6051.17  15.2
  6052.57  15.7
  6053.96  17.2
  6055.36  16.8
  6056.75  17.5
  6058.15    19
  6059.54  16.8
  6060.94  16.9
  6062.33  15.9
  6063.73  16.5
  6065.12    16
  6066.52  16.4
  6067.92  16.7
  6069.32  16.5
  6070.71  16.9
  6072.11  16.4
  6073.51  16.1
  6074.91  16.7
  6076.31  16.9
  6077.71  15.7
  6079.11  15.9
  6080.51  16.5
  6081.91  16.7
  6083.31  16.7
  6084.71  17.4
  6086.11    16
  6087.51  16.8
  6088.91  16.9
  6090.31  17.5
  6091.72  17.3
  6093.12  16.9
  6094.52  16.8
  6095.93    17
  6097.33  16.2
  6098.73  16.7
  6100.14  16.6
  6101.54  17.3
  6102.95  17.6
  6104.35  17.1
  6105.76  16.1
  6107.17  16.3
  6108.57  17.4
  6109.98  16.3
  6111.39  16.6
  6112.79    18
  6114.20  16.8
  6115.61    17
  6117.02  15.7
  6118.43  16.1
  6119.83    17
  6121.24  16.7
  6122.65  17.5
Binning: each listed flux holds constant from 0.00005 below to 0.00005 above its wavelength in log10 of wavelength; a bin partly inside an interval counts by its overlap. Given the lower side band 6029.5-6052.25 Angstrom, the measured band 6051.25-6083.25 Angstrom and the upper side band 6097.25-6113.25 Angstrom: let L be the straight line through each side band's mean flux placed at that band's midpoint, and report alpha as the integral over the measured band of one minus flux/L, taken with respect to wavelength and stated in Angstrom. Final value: 1.04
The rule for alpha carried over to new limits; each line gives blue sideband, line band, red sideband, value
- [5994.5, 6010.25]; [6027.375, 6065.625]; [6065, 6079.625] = -1.0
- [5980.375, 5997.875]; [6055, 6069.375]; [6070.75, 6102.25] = 0.0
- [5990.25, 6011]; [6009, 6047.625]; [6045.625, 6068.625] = -1.0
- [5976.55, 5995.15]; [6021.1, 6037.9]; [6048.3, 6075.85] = -0.5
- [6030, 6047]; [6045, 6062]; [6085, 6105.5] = 0.5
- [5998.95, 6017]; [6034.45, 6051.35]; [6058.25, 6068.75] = -0.5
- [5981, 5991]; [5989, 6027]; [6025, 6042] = 0.8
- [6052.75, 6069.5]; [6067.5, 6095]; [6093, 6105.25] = 0.3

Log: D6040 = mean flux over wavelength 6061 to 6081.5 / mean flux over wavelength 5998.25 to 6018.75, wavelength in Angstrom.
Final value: 0.9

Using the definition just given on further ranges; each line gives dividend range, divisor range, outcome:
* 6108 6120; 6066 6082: 1.02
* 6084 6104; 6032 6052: 0.98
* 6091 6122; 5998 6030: 0.96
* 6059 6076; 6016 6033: 0.95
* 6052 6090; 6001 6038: 0.95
